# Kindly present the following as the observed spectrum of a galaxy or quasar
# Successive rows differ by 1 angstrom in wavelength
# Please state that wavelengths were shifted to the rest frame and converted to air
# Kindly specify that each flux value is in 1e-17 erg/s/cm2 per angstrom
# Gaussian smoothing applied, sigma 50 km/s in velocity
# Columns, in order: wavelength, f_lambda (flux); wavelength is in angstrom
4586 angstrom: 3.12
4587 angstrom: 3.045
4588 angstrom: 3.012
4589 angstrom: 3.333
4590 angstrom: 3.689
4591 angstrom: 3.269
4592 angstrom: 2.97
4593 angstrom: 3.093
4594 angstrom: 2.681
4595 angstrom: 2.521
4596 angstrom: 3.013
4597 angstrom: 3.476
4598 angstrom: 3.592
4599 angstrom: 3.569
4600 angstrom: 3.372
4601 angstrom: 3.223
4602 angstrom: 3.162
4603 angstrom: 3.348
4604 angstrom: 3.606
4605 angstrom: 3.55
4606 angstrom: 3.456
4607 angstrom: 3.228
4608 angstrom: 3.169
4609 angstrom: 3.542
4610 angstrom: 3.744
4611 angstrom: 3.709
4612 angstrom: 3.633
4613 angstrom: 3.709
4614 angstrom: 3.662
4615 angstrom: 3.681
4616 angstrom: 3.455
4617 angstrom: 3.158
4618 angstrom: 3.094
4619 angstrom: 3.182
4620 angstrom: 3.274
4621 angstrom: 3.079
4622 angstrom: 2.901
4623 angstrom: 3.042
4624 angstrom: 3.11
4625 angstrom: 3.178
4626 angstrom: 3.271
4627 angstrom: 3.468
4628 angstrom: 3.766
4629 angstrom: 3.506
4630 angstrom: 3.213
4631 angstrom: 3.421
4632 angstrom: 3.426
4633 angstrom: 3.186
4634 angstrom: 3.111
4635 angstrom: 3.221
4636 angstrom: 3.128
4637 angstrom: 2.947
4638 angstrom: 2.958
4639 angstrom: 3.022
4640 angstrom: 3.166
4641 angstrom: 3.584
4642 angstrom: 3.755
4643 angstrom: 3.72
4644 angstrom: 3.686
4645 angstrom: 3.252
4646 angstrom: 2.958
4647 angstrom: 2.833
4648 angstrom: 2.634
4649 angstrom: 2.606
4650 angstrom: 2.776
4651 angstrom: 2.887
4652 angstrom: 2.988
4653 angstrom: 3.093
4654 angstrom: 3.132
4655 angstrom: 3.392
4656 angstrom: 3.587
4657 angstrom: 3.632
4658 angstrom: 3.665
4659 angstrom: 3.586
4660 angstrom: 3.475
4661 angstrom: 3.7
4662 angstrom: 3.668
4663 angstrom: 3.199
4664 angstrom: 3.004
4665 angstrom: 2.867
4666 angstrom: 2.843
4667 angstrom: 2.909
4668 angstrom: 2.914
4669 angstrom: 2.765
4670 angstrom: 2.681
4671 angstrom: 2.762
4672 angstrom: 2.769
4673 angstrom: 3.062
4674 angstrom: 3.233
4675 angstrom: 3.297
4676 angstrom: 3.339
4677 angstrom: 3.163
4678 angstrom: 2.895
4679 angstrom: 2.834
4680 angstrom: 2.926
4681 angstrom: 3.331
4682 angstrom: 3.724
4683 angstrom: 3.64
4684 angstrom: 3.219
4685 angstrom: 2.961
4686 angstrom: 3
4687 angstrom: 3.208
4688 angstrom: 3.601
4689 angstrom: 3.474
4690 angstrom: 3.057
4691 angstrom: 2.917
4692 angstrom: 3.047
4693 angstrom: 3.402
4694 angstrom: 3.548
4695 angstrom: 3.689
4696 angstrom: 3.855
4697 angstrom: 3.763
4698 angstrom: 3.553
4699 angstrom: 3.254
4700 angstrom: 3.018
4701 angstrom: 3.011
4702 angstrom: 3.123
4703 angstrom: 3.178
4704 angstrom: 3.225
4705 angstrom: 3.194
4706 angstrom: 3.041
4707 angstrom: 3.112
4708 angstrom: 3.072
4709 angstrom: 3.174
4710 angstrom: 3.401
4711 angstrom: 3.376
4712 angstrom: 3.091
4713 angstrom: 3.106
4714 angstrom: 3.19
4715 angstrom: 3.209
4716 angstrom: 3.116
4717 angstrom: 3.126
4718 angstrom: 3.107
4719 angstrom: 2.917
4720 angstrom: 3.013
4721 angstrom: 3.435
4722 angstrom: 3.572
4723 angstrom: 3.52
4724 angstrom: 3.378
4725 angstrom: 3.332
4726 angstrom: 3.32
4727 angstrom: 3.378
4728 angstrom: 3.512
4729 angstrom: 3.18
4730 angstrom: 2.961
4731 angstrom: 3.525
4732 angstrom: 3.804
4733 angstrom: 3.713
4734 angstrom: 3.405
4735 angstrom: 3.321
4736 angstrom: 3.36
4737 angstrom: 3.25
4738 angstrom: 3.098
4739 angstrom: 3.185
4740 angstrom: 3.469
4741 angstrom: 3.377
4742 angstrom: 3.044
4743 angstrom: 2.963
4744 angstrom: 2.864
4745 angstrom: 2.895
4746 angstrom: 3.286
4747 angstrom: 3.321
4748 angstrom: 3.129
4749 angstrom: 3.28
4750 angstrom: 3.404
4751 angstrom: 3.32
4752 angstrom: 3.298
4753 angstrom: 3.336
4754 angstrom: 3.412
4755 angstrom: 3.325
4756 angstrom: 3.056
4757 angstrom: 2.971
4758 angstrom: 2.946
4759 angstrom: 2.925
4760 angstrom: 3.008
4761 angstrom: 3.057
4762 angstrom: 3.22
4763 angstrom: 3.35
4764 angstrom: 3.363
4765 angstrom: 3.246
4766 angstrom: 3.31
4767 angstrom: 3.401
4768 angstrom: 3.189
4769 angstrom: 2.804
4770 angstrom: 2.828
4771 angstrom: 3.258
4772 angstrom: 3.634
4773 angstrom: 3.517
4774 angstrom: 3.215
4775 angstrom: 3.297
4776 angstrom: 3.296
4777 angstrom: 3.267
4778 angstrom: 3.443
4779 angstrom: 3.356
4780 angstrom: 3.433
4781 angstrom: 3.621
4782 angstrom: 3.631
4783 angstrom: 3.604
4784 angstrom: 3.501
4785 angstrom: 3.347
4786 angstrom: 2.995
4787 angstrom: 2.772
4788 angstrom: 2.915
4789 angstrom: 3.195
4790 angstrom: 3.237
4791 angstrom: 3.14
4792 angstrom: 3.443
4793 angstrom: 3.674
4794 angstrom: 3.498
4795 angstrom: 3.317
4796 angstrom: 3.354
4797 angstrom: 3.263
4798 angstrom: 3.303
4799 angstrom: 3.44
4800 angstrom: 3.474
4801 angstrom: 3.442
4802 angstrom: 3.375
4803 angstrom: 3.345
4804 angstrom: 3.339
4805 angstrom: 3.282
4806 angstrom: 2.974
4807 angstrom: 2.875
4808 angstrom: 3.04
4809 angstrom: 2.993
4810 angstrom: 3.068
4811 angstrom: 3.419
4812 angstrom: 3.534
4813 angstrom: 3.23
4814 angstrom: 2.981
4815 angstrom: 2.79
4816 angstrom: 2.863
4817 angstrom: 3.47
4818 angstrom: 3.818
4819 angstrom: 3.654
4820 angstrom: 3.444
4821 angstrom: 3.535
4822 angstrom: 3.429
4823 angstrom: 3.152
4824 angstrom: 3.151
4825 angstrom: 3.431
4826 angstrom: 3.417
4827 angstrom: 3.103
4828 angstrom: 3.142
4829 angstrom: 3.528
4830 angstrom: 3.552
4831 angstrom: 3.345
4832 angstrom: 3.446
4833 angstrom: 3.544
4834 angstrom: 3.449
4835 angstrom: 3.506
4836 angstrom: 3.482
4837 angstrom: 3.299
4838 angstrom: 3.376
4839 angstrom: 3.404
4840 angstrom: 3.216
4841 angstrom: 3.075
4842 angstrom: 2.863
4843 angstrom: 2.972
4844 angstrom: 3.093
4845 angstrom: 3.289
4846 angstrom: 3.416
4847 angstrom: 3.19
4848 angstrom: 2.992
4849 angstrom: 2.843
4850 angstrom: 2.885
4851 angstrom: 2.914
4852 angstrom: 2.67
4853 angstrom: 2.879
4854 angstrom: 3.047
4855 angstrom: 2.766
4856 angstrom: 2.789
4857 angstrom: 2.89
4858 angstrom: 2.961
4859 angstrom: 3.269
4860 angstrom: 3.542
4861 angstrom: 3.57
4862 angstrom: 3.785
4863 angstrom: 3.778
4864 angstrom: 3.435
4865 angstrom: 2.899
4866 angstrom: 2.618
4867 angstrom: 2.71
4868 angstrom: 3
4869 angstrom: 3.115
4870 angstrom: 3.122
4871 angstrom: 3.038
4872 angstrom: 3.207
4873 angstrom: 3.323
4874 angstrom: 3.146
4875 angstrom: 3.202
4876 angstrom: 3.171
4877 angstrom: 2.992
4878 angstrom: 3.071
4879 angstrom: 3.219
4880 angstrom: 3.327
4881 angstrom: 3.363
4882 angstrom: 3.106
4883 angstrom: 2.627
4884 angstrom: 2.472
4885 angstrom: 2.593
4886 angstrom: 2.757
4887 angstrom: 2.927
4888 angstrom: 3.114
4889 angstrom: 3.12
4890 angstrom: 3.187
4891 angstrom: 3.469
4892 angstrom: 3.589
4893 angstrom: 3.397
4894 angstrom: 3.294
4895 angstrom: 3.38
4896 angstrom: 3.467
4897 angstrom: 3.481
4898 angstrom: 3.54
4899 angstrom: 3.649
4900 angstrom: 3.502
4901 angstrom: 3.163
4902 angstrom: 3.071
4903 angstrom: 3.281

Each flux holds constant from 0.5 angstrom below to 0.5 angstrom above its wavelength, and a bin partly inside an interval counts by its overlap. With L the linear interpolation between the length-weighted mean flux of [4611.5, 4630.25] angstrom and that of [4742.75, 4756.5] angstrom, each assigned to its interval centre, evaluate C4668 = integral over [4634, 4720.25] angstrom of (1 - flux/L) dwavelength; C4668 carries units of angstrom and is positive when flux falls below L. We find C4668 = 2.3 angstrom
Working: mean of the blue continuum 3.34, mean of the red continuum 3.21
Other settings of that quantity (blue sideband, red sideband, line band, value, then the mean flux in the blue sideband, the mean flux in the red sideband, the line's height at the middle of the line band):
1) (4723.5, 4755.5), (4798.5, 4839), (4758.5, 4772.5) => 0.5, 3.3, 3.32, 3.3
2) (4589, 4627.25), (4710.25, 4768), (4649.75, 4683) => 1.2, 3.31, 3.25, 3.28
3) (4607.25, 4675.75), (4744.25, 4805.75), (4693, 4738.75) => -0.6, 3.24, 3.27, 3.26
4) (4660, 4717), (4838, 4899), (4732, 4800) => -2.2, 3.19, 3.13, 3.17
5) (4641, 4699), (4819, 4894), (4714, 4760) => -0.6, 3.22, 3.18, 3.21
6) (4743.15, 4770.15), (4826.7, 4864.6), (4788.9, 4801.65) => -0.7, 3.17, 3.22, 3.19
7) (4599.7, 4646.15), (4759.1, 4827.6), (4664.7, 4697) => 1.5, 3.34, 3.28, 3.32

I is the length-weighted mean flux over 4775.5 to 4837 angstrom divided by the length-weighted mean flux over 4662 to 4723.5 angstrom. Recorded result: 1.04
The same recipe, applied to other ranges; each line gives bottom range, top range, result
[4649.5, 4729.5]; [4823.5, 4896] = 0.98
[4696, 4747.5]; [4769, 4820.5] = 1.01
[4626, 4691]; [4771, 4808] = 1.04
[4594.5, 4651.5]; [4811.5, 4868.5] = 0.98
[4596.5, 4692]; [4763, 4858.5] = 1.00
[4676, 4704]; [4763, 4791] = 1.00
